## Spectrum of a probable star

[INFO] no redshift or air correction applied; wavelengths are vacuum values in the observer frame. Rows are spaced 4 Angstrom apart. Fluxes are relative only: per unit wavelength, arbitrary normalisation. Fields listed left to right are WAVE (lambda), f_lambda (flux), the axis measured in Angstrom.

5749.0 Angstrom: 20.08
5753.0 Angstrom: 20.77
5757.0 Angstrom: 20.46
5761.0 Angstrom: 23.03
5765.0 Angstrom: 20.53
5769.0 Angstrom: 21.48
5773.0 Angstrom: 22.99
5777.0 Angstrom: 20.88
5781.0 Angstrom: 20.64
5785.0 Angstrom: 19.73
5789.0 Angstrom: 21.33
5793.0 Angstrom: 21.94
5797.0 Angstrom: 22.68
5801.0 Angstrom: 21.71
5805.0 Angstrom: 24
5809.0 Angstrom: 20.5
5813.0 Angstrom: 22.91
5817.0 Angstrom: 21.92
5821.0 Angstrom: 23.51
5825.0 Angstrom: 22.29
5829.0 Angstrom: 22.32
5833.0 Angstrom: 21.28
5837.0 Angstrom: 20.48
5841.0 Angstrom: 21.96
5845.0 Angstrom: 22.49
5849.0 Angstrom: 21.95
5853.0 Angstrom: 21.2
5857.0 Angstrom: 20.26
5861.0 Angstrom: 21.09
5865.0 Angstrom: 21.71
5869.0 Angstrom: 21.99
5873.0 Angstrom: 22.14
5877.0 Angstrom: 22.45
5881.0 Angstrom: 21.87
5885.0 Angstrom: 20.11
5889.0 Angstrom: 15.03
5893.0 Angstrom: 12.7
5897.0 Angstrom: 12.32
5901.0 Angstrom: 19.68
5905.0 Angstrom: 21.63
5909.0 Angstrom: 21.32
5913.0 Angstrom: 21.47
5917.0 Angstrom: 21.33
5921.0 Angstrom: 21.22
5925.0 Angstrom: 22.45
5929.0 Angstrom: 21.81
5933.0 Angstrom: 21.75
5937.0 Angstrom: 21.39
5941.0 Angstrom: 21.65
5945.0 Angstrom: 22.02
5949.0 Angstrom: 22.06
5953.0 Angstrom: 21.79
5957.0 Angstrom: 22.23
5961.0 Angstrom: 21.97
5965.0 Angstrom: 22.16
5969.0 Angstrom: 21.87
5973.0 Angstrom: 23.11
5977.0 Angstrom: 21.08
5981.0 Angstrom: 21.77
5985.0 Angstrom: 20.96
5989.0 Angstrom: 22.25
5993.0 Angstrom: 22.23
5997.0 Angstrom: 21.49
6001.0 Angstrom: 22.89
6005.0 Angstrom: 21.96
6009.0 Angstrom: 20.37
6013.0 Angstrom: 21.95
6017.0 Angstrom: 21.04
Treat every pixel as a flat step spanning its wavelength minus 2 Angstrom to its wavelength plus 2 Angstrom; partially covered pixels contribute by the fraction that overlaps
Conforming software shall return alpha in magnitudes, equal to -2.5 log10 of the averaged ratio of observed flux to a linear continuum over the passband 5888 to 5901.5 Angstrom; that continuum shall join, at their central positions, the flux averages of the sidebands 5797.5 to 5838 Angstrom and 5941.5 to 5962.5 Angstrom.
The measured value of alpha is 0.463 mag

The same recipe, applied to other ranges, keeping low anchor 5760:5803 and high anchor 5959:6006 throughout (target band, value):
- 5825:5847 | -0.01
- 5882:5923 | 0.16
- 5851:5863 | 0.04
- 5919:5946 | 0.01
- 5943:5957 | 0.00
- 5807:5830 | -0.03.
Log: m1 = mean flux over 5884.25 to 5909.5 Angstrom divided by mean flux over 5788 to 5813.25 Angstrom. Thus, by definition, 0.78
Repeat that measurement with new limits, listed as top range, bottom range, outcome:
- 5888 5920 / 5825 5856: 0.85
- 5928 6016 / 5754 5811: 1.01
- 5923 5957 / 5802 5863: 1.00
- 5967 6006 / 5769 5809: 1.01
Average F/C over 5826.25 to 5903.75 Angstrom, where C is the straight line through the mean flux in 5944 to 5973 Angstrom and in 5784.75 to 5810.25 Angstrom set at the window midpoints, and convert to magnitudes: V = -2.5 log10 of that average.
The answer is 0.09 mag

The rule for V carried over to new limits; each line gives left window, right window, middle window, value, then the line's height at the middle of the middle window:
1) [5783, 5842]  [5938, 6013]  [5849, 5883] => 0.01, 21.9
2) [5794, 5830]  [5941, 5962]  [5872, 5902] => 0.22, 22.2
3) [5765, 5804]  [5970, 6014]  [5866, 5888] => 0.01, 21.6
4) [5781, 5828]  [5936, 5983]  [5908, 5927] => 0.02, 22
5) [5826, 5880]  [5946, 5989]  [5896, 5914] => 0.12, 21.8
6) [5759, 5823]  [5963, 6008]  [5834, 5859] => 0.03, 21.9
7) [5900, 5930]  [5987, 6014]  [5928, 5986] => -0.01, 21.6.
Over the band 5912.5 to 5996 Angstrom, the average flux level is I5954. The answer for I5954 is 21.8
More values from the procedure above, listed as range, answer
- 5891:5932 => 19.6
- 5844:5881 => 21.7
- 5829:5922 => 20.4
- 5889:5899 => 13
